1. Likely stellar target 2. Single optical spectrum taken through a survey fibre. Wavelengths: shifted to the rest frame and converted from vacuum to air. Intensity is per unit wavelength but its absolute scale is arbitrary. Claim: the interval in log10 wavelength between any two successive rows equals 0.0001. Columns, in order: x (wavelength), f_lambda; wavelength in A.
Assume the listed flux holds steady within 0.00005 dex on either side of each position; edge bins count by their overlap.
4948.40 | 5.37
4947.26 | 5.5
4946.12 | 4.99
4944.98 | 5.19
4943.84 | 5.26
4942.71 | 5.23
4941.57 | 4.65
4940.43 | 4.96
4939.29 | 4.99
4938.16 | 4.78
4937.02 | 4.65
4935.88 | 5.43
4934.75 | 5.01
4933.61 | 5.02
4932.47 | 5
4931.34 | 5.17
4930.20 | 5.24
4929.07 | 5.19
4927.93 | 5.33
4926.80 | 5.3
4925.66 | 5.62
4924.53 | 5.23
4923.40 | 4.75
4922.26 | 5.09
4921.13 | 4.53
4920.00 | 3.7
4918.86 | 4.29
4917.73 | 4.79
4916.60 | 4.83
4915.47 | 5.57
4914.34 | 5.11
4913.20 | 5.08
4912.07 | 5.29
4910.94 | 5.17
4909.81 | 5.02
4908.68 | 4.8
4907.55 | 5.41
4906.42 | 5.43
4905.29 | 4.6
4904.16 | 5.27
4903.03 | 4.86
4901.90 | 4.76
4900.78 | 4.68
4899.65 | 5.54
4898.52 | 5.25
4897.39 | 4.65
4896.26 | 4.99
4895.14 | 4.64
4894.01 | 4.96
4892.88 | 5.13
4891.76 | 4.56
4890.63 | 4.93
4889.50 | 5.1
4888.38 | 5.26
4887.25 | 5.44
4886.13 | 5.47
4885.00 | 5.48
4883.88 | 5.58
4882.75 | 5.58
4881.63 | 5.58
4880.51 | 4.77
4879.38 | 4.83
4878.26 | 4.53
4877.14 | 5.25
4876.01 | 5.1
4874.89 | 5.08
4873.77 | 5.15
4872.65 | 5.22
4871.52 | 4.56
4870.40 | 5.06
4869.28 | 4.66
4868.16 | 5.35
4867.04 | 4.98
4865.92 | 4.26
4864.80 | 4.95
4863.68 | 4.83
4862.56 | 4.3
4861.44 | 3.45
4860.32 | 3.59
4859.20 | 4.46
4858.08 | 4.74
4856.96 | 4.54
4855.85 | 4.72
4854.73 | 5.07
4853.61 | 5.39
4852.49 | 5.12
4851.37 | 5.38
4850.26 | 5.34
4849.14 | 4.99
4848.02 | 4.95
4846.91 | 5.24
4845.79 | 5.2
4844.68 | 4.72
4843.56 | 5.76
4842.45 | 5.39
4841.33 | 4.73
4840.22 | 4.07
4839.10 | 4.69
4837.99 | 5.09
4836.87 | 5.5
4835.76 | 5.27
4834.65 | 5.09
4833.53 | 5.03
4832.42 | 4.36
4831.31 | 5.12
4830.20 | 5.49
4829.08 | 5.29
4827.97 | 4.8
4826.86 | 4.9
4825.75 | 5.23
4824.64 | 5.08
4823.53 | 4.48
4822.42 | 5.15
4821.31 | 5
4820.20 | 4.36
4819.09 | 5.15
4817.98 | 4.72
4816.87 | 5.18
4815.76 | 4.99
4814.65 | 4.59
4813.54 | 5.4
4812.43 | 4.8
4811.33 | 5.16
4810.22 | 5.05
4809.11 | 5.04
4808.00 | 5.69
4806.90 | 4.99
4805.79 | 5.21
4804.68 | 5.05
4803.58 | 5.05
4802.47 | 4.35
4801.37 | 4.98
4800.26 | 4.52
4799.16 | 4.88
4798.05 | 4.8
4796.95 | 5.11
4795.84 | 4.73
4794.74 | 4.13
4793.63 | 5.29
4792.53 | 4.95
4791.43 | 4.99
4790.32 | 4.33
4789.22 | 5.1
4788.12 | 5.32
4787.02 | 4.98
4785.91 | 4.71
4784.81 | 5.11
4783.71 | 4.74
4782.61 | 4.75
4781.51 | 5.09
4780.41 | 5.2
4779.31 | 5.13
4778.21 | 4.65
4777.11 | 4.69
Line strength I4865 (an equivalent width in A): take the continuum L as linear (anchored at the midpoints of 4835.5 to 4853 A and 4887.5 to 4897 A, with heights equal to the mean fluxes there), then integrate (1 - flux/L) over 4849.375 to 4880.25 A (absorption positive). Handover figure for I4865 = 1.3 A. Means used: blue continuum 5.09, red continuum 4.96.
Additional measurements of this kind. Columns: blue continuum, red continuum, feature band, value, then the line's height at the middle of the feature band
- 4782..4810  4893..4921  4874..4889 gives -0.9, 4.94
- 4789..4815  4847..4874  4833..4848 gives -0.7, 4.84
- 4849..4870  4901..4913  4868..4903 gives -1.1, 4.91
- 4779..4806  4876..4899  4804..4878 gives 0.8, 5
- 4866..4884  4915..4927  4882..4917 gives -1.2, 4.95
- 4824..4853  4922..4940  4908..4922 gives 0.7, 5.1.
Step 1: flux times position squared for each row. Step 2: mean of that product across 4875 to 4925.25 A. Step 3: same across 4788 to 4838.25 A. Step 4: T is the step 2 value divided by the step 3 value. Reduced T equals 1.05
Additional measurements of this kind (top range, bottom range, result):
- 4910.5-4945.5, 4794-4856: 1.05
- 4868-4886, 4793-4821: 1.07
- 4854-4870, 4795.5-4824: 0.95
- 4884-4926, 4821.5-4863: 1.05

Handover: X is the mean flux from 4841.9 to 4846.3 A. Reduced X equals 5.28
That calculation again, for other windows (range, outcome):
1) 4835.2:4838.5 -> 5.29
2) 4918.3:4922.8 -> 4.4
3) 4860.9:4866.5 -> 4.36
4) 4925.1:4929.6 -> 5.35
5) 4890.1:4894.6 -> 4.89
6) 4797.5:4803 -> 4.71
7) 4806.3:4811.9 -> 5.19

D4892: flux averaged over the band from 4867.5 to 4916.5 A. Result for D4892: 5.08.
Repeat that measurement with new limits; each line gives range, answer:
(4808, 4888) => 4.98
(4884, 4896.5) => 5.11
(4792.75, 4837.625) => 4.98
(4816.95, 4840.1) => 4.98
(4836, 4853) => 5.08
